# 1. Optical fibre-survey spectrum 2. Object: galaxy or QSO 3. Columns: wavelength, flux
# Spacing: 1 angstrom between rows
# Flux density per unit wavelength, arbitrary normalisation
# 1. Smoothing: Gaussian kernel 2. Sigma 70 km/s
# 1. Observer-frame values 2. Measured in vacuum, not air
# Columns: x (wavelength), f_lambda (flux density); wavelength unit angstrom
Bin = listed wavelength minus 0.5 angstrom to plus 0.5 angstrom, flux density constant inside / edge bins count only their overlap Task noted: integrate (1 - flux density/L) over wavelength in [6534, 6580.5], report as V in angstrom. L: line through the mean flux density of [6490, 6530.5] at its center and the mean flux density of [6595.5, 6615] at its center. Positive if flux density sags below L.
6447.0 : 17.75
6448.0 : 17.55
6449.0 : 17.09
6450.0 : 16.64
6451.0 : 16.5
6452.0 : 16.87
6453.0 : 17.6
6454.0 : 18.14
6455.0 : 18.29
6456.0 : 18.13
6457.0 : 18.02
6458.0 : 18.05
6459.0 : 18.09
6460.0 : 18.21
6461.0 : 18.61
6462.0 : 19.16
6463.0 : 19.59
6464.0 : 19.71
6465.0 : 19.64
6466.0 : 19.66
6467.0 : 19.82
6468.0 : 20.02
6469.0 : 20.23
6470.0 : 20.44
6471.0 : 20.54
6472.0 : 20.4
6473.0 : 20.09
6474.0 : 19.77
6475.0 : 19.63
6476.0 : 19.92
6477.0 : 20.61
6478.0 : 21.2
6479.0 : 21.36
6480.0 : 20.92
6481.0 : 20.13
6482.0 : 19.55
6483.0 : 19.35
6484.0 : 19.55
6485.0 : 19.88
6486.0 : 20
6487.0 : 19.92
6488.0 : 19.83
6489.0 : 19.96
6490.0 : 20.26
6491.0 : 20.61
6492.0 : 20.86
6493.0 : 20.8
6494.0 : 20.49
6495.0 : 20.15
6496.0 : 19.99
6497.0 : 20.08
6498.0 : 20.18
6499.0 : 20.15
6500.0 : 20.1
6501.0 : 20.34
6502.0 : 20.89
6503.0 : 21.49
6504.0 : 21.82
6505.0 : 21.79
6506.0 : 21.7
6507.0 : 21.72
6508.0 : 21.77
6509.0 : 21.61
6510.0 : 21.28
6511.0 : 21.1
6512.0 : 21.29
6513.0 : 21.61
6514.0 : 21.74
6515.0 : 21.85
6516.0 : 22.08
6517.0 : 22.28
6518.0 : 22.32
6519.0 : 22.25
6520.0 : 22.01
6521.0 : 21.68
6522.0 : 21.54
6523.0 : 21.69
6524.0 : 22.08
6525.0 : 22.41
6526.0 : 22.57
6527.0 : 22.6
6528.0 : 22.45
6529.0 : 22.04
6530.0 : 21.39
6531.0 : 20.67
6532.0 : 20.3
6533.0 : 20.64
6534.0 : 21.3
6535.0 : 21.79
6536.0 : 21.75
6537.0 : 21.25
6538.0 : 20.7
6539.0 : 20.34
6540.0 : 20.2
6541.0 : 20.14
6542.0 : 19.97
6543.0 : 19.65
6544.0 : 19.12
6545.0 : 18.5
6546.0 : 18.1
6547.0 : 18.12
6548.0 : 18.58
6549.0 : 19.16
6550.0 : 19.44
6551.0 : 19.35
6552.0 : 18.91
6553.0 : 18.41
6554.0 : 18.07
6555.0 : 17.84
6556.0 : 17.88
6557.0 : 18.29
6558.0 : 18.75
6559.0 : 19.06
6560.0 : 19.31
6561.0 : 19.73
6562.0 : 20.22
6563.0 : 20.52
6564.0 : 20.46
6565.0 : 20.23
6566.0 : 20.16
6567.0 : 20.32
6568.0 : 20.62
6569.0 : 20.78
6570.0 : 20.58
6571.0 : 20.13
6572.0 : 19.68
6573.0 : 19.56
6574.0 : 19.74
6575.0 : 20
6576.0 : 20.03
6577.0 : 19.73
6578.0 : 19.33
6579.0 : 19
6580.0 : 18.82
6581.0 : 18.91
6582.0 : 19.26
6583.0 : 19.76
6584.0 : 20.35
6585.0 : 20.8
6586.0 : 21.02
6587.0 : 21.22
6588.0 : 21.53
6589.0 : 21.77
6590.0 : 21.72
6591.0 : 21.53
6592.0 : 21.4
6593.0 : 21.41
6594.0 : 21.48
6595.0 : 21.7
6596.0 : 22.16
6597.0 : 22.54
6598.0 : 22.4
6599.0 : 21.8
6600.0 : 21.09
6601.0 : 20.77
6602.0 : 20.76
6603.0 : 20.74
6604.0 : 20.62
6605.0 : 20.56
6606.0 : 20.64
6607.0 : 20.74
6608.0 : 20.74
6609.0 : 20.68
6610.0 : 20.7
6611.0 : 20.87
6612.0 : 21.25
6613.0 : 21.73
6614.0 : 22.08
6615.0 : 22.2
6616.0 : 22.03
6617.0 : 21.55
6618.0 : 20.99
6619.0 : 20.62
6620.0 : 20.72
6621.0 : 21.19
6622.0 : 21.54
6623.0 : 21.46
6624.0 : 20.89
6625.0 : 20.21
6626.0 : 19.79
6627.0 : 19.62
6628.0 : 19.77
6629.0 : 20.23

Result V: 3.7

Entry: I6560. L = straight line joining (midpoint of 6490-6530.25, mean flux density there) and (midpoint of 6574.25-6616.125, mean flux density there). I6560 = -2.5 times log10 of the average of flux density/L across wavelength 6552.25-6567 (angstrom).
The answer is 0.100 mag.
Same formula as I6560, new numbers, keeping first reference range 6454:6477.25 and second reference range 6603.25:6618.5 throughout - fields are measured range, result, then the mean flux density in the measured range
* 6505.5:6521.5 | -0.09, 21.8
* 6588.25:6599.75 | -0.04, 21.8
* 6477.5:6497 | -0.03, 20.2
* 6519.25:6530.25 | -0.10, 22.1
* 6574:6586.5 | 0.06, 19.8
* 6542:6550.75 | 0.08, 18.9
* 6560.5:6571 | 0.01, 20.4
